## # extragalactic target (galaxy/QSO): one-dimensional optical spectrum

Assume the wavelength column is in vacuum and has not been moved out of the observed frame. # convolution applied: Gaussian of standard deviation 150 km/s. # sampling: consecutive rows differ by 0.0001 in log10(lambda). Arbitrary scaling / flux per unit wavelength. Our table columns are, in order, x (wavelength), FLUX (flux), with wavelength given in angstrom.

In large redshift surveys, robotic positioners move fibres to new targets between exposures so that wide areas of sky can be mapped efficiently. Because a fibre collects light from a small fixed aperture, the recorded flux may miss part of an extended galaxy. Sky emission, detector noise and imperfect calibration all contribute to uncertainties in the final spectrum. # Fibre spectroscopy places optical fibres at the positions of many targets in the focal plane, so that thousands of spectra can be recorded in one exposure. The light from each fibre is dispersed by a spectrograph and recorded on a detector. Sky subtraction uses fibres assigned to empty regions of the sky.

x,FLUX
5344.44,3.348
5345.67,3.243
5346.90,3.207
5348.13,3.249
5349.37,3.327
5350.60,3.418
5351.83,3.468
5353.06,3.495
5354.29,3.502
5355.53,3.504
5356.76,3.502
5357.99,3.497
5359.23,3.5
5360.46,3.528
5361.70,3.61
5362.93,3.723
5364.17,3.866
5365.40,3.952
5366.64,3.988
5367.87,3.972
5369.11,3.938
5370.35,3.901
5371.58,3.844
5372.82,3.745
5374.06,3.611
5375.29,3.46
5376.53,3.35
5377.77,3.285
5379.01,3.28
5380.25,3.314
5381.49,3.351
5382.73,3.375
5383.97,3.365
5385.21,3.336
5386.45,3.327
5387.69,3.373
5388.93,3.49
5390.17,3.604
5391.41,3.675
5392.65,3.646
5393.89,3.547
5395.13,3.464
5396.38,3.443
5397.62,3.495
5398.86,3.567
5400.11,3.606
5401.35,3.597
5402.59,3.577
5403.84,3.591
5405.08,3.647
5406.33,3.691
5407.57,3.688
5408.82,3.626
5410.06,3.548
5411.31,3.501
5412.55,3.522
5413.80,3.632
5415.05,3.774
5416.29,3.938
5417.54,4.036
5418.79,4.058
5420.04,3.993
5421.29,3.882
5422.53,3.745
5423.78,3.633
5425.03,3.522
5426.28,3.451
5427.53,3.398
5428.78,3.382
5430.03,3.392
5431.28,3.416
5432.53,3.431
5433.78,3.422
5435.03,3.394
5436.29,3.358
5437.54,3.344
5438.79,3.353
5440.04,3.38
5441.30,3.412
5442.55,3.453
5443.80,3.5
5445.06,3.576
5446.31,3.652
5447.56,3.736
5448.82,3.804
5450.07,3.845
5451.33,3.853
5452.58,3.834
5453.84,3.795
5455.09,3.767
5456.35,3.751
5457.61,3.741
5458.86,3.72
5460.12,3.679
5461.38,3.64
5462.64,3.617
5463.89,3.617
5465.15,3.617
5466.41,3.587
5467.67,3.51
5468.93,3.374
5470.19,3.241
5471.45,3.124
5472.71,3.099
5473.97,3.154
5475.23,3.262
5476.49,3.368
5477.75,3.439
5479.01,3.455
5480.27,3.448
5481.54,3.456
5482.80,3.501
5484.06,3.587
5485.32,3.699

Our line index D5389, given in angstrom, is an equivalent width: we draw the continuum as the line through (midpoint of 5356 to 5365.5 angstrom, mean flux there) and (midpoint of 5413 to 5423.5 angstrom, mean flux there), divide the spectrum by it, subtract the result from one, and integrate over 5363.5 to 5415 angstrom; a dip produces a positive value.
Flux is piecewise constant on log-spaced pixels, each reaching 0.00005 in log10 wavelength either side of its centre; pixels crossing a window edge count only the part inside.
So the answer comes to 2.2 angstrom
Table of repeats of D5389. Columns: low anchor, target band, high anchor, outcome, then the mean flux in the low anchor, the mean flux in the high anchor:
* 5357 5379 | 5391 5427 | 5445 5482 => -0.3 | 3.68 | 3.56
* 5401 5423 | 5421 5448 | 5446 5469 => 1.7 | 3.73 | 3.7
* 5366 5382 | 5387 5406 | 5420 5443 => 0.0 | 3.62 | 3.48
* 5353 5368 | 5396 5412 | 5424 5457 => 0.1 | 3.66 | 3.55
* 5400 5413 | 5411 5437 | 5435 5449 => -0.5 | 3.6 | 3.49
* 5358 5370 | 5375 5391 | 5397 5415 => 1.4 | 3.77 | 3.6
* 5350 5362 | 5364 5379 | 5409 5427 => -0.7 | 3.5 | 3.73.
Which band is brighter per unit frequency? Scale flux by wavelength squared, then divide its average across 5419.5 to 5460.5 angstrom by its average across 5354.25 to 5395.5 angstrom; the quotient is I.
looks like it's 1.0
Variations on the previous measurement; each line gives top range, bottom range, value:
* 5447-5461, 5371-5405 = 1.11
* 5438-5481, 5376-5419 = 1.02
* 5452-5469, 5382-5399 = 1.08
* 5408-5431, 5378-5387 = 1.12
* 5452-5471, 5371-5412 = 1.06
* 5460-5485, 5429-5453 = 0.98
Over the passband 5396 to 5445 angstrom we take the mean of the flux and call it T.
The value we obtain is 3.57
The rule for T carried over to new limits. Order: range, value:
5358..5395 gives 3.58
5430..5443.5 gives 3.4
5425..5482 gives 3.51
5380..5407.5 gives 3.51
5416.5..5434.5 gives 3.63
